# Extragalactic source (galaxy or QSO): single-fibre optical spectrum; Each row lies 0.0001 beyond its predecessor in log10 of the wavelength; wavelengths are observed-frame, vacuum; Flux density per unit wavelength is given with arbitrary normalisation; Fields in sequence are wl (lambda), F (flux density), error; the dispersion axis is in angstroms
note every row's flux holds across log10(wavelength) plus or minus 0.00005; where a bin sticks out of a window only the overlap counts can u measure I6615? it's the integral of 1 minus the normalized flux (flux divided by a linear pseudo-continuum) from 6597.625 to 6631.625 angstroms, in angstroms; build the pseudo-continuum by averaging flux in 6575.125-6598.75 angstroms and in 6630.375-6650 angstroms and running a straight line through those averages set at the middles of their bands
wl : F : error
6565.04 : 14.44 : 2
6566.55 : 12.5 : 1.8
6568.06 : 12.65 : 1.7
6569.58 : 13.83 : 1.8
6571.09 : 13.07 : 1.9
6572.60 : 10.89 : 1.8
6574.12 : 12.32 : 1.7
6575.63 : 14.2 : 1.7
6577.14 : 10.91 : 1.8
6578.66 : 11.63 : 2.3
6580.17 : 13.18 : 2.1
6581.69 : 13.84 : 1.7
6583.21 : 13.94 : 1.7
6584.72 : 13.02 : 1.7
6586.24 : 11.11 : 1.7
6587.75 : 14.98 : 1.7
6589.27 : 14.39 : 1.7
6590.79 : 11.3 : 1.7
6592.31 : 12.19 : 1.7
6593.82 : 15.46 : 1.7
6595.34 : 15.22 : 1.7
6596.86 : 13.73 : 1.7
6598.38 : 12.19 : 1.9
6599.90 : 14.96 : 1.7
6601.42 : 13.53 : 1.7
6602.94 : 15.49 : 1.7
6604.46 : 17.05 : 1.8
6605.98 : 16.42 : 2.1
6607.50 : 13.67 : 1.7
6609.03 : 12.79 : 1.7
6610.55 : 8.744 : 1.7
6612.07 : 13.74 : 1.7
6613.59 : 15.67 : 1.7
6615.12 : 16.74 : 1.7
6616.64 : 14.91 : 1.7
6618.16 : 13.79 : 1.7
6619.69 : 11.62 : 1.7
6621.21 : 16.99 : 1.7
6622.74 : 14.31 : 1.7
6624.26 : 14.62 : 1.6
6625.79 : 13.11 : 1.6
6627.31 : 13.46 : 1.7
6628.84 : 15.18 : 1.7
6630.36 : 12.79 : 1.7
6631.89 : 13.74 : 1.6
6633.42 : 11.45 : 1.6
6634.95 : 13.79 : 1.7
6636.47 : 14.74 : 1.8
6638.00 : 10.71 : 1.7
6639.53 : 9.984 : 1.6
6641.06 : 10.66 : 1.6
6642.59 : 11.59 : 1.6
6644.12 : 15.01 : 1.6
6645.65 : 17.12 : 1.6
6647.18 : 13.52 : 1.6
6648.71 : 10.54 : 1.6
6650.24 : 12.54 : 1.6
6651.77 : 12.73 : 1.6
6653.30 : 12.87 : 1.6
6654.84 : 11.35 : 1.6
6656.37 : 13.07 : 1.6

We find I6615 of -3.2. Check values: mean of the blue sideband 13.2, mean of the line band 14.2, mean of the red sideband 12.7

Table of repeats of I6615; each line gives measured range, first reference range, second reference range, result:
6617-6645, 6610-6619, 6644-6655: 0.8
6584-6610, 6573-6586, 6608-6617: -1.3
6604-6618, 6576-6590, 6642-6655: -1.3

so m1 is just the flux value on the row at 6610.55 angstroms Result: 8.744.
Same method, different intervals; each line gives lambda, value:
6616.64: 14.91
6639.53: 9.984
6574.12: 12.32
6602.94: 15.49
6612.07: 13.74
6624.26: 14.62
